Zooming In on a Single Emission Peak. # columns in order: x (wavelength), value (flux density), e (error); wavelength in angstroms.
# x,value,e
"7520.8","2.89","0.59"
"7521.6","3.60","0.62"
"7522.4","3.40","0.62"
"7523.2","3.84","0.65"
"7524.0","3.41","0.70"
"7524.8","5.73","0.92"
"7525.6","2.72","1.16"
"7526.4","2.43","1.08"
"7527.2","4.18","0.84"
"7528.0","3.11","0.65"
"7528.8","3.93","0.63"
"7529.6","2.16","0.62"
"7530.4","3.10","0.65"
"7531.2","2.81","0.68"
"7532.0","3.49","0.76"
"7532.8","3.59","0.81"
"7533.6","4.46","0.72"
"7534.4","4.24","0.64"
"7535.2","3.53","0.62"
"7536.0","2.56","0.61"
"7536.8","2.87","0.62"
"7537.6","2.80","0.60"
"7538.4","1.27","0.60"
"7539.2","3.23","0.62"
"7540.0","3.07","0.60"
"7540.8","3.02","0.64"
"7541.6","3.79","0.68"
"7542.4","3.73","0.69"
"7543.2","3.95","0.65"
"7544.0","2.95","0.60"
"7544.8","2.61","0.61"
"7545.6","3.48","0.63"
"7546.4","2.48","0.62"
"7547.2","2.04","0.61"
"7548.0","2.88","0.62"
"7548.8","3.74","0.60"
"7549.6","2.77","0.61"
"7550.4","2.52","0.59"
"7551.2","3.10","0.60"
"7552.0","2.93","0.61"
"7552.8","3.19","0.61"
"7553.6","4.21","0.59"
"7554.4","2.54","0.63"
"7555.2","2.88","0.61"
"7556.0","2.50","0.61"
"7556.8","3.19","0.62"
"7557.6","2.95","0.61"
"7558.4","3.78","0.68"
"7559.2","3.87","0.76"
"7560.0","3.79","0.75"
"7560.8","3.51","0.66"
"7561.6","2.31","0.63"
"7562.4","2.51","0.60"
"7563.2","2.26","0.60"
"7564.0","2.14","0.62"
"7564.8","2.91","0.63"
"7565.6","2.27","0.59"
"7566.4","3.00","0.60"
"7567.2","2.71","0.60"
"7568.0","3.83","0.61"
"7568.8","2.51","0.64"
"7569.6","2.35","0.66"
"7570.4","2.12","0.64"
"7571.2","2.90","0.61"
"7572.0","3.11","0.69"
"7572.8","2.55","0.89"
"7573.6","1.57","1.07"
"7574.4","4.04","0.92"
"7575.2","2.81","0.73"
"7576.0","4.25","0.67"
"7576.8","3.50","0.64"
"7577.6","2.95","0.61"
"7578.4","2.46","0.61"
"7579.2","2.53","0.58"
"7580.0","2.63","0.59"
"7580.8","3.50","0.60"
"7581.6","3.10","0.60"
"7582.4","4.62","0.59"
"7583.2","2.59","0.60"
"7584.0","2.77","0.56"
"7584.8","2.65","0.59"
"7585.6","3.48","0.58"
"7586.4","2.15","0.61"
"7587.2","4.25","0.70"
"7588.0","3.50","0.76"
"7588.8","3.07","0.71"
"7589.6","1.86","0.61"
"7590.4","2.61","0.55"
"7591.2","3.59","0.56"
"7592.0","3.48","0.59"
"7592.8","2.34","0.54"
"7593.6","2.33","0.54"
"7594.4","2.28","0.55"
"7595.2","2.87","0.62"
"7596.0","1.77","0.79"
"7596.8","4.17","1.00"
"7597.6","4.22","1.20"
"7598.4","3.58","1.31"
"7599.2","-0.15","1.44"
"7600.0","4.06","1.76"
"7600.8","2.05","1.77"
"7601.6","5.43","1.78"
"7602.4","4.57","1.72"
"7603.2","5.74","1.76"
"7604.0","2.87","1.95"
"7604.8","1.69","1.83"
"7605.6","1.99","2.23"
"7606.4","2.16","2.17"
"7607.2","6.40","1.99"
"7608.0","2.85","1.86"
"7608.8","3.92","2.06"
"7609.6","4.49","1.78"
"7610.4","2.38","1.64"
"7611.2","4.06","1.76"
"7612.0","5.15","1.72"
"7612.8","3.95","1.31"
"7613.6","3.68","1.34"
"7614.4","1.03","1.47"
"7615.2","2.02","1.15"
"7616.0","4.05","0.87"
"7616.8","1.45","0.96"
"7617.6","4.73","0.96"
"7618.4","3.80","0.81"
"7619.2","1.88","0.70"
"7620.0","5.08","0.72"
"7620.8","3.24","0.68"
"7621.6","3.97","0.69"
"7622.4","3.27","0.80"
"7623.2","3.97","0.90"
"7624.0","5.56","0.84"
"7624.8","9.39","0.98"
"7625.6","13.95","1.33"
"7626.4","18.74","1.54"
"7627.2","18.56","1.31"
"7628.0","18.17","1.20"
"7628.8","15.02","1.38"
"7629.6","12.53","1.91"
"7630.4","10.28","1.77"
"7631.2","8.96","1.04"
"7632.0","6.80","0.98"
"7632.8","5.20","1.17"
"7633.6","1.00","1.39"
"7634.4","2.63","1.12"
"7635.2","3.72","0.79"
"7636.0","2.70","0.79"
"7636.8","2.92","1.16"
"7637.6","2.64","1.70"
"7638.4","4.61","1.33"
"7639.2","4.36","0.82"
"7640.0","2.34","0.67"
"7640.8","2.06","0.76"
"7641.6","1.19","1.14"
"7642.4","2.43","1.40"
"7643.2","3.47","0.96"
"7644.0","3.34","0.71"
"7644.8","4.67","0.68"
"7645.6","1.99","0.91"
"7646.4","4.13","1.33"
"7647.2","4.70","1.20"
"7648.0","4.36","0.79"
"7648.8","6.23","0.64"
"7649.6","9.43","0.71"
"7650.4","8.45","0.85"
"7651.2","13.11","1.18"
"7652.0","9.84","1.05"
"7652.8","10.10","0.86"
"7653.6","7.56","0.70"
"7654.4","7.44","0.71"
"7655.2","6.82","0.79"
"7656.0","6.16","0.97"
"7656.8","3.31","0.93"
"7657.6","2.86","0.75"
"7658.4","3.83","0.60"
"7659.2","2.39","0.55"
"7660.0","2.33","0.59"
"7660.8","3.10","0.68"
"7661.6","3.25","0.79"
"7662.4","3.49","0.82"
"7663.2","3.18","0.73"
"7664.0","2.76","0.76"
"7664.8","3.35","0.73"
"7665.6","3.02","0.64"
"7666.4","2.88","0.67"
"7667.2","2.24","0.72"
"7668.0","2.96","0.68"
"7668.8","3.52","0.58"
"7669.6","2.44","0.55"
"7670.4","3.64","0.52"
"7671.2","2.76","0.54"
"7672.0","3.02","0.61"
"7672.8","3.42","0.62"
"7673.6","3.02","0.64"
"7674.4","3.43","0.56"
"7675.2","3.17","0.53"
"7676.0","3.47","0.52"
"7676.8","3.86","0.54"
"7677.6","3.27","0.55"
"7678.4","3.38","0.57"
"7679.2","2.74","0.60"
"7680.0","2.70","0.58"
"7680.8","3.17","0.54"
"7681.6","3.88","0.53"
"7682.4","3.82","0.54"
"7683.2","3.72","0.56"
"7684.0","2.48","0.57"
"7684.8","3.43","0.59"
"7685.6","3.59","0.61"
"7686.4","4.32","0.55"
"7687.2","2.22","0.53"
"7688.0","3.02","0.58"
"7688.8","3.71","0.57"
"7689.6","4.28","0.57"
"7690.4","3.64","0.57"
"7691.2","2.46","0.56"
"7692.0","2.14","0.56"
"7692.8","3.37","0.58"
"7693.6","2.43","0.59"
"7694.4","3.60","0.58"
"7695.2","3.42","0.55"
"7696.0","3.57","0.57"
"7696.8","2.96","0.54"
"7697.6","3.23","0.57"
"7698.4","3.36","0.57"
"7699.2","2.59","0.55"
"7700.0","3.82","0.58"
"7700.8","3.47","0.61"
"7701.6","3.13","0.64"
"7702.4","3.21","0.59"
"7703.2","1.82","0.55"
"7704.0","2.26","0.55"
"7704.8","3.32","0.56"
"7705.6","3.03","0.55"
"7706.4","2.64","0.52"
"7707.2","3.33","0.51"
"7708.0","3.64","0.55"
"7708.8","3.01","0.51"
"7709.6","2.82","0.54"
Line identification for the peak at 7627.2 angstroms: H-alpha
